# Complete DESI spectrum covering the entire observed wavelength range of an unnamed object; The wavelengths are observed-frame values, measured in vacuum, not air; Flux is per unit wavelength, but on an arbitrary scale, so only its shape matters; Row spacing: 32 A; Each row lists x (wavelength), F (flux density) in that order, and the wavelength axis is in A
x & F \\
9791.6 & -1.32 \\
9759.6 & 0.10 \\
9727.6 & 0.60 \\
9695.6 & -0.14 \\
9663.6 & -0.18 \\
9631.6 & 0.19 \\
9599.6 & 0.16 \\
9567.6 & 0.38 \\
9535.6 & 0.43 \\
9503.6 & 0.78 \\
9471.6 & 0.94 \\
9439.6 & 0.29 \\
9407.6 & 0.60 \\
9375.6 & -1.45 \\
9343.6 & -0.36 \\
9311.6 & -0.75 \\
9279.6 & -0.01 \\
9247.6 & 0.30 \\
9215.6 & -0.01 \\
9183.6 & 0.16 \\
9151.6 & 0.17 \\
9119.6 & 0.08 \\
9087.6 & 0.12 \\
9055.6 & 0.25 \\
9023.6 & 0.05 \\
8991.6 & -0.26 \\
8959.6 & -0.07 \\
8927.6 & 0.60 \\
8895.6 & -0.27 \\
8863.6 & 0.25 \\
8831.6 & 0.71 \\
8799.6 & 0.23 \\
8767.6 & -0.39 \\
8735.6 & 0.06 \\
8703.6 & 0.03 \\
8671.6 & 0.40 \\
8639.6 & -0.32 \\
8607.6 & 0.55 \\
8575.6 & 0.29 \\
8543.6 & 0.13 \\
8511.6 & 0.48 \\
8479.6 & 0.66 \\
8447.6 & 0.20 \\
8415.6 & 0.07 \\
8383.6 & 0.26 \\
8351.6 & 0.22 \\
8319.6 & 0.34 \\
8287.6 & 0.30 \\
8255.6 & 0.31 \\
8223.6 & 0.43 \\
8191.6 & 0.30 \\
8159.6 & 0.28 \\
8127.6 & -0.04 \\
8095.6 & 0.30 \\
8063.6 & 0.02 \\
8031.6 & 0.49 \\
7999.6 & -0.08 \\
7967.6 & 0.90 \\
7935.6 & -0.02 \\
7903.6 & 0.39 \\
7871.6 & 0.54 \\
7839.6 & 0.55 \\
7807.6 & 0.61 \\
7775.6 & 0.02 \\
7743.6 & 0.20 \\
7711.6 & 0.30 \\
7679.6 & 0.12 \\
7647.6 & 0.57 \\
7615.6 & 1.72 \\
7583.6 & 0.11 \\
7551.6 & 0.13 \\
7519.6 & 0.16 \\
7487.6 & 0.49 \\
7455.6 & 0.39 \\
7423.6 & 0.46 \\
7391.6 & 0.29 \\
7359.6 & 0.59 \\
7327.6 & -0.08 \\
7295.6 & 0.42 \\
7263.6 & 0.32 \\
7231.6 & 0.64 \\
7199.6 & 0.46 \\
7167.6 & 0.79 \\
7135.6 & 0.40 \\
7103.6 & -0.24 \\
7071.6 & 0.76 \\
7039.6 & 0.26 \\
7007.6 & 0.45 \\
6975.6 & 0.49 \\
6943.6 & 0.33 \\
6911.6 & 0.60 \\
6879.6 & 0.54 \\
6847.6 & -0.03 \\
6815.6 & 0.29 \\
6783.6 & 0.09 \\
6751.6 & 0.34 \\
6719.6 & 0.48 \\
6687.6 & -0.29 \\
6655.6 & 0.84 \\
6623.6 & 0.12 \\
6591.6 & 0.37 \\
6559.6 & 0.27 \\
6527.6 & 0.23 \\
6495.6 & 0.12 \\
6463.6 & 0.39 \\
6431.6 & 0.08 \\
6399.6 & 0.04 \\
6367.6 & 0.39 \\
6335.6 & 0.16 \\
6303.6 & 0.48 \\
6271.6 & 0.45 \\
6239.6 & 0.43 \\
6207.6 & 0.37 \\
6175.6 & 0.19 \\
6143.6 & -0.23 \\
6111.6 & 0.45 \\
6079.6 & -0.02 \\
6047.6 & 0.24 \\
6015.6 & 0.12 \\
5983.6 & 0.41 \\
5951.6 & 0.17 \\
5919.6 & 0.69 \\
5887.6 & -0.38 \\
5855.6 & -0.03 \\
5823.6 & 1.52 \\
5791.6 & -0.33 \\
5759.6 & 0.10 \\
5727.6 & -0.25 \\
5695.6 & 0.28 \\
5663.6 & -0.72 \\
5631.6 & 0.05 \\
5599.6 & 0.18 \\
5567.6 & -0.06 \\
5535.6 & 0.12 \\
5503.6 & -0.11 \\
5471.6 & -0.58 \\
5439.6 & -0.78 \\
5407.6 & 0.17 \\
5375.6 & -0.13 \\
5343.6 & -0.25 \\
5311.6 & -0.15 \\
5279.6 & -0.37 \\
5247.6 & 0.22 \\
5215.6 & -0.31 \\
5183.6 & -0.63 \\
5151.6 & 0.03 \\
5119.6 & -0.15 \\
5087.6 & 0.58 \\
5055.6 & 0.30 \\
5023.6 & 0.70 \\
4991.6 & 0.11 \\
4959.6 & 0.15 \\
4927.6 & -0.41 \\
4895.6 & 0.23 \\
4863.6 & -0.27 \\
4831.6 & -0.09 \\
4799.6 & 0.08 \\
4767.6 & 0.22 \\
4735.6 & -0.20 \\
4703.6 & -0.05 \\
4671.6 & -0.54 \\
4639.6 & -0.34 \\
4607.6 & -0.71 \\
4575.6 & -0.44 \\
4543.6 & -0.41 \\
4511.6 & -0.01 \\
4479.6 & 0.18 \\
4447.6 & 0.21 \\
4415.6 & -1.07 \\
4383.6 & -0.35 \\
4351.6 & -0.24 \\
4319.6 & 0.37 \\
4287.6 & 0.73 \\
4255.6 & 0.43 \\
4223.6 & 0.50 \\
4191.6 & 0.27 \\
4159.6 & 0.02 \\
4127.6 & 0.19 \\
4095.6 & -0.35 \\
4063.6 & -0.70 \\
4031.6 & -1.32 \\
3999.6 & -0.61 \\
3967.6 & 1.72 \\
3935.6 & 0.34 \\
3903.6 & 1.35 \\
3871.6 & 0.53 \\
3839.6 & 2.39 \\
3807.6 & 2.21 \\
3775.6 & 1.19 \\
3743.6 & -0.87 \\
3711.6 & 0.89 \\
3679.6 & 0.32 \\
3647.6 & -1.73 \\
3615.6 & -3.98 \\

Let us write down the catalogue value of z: 0.78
